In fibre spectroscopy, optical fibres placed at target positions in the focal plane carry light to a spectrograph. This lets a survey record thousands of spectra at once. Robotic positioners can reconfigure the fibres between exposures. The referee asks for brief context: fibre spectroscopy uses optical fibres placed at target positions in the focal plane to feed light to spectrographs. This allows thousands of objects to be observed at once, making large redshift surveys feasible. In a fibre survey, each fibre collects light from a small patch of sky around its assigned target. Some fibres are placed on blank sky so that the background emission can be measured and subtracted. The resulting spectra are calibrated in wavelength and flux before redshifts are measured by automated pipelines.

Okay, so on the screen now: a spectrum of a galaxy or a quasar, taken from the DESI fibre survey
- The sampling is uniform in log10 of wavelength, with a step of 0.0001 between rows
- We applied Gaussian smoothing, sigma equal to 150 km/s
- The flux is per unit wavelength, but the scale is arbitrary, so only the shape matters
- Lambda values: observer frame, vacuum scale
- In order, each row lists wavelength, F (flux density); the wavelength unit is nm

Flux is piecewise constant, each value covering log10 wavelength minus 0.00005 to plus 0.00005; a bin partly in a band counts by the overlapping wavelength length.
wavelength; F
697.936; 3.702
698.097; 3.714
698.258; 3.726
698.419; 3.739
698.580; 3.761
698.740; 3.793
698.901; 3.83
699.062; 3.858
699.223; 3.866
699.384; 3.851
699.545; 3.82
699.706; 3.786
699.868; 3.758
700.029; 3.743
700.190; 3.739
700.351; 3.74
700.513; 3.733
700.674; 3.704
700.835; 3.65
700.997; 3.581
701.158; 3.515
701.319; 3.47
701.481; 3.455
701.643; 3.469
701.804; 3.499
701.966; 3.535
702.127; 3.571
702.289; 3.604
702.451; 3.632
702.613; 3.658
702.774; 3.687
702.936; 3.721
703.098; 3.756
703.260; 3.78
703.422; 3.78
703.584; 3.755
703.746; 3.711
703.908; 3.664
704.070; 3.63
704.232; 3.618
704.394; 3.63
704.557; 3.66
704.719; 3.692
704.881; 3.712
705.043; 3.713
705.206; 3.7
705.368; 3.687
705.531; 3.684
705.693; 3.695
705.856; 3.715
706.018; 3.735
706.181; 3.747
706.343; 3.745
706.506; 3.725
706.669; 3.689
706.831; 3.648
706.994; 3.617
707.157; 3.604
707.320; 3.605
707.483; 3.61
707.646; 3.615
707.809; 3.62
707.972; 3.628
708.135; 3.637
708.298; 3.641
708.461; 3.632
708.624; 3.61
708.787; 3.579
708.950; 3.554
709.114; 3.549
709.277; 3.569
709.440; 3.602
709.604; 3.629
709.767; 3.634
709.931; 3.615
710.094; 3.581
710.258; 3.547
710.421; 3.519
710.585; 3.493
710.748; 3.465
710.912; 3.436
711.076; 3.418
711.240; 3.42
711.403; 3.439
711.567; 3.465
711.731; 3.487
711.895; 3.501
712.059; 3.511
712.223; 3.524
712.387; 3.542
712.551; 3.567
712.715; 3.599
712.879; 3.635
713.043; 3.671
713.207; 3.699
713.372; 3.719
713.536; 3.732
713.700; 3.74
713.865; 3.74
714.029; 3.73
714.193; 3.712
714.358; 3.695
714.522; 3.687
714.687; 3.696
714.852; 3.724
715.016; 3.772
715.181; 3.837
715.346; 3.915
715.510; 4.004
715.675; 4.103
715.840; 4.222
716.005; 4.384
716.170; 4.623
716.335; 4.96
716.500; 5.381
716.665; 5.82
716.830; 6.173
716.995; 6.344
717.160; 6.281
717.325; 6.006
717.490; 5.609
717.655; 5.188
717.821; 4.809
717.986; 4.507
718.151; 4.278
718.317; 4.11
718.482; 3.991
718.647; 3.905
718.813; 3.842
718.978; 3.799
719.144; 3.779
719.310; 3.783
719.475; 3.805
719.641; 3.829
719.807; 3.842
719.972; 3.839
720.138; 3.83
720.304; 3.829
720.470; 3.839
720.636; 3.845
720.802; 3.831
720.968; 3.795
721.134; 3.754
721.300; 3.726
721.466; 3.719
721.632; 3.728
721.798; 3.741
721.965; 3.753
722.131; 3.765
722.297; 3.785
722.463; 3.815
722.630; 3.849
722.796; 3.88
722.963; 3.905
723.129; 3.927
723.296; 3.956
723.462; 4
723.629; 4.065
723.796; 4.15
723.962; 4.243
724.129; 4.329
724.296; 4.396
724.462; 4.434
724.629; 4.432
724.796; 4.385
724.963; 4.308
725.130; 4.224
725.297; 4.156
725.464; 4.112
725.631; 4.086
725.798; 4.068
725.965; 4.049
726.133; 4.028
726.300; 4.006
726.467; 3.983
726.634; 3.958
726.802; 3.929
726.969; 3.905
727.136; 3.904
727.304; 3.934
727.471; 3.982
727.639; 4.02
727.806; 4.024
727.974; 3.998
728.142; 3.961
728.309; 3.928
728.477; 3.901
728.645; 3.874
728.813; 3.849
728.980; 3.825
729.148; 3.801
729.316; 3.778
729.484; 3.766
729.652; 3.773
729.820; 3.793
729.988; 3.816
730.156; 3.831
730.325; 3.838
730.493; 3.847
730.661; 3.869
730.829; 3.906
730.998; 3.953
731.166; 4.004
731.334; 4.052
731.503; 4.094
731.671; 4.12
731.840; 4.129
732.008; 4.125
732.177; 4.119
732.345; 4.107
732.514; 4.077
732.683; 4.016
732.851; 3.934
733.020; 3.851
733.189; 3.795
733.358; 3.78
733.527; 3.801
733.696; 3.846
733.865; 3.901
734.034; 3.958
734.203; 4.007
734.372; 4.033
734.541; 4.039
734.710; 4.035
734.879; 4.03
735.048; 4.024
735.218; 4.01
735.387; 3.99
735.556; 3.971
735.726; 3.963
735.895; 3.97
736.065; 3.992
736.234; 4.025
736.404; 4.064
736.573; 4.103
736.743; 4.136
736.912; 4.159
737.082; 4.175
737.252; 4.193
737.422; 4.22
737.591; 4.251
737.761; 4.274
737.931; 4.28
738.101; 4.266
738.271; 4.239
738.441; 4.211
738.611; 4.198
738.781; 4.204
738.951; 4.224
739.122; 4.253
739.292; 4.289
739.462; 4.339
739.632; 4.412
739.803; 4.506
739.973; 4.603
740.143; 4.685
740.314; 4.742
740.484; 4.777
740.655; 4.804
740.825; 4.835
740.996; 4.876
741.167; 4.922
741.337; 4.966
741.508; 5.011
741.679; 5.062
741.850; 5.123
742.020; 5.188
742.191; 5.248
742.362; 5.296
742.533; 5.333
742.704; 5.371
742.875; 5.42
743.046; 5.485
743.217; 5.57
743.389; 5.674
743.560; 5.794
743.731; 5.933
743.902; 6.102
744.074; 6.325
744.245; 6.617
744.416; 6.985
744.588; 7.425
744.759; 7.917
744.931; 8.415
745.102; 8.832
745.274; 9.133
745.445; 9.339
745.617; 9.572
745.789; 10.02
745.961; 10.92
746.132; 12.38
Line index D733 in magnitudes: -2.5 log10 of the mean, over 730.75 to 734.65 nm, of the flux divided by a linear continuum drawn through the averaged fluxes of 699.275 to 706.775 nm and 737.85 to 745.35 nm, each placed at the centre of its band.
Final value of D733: 0.25 mag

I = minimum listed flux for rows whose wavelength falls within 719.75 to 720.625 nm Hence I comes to 3.829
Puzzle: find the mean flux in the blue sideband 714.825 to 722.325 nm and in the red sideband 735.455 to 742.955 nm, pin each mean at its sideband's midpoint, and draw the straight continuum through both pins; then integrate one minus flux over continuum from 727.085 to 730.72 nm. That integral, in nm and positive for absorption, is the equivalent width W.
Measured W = 0.44 nm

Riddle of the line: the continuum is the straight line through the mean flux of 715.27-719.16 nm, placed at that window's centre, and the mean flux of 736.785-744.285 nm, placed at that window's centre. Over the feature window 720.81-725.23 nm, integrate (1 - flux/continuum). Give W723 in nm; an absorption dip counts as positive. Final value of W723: 0.73 nm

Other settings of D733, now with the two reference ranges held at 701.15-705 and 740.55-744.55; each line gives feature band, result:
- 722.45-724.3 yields 0.14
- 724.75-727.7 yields 0.17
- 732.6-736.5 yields 0.28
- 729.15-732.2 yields 0.25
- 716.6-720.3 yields -0.06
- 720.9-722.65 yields 0.20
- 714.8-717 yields -0.09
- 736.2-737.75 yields 0.25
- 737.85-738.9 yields 0.24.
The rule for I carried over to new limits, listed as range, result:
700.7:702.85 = 3.455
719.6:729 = 3.719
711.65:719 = 3.487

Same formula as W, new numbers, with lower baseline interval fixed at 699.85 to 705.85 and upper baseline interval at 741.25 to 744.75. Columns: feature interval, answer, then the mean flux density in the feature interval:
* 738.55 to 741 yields 0.47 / 4.51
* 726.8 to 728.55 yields 0.35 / 3.96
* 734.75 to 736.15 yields 0.36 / 4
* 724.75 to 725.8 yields 0.14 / 4.19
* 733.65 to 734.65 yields 0.25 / 3.97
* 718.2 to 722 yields 0.61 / 3.83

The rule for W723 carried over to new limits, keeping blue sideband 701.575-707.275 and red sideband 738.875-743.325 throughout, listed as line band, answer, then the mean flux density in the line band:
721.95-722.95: 0.107 nm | 3.82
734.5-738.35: 0.520 nm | 4.11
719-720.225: 0.107 nm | 3.81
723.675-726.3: 0.086 nm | 4.22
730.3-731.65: 0.179 nm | 3.96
